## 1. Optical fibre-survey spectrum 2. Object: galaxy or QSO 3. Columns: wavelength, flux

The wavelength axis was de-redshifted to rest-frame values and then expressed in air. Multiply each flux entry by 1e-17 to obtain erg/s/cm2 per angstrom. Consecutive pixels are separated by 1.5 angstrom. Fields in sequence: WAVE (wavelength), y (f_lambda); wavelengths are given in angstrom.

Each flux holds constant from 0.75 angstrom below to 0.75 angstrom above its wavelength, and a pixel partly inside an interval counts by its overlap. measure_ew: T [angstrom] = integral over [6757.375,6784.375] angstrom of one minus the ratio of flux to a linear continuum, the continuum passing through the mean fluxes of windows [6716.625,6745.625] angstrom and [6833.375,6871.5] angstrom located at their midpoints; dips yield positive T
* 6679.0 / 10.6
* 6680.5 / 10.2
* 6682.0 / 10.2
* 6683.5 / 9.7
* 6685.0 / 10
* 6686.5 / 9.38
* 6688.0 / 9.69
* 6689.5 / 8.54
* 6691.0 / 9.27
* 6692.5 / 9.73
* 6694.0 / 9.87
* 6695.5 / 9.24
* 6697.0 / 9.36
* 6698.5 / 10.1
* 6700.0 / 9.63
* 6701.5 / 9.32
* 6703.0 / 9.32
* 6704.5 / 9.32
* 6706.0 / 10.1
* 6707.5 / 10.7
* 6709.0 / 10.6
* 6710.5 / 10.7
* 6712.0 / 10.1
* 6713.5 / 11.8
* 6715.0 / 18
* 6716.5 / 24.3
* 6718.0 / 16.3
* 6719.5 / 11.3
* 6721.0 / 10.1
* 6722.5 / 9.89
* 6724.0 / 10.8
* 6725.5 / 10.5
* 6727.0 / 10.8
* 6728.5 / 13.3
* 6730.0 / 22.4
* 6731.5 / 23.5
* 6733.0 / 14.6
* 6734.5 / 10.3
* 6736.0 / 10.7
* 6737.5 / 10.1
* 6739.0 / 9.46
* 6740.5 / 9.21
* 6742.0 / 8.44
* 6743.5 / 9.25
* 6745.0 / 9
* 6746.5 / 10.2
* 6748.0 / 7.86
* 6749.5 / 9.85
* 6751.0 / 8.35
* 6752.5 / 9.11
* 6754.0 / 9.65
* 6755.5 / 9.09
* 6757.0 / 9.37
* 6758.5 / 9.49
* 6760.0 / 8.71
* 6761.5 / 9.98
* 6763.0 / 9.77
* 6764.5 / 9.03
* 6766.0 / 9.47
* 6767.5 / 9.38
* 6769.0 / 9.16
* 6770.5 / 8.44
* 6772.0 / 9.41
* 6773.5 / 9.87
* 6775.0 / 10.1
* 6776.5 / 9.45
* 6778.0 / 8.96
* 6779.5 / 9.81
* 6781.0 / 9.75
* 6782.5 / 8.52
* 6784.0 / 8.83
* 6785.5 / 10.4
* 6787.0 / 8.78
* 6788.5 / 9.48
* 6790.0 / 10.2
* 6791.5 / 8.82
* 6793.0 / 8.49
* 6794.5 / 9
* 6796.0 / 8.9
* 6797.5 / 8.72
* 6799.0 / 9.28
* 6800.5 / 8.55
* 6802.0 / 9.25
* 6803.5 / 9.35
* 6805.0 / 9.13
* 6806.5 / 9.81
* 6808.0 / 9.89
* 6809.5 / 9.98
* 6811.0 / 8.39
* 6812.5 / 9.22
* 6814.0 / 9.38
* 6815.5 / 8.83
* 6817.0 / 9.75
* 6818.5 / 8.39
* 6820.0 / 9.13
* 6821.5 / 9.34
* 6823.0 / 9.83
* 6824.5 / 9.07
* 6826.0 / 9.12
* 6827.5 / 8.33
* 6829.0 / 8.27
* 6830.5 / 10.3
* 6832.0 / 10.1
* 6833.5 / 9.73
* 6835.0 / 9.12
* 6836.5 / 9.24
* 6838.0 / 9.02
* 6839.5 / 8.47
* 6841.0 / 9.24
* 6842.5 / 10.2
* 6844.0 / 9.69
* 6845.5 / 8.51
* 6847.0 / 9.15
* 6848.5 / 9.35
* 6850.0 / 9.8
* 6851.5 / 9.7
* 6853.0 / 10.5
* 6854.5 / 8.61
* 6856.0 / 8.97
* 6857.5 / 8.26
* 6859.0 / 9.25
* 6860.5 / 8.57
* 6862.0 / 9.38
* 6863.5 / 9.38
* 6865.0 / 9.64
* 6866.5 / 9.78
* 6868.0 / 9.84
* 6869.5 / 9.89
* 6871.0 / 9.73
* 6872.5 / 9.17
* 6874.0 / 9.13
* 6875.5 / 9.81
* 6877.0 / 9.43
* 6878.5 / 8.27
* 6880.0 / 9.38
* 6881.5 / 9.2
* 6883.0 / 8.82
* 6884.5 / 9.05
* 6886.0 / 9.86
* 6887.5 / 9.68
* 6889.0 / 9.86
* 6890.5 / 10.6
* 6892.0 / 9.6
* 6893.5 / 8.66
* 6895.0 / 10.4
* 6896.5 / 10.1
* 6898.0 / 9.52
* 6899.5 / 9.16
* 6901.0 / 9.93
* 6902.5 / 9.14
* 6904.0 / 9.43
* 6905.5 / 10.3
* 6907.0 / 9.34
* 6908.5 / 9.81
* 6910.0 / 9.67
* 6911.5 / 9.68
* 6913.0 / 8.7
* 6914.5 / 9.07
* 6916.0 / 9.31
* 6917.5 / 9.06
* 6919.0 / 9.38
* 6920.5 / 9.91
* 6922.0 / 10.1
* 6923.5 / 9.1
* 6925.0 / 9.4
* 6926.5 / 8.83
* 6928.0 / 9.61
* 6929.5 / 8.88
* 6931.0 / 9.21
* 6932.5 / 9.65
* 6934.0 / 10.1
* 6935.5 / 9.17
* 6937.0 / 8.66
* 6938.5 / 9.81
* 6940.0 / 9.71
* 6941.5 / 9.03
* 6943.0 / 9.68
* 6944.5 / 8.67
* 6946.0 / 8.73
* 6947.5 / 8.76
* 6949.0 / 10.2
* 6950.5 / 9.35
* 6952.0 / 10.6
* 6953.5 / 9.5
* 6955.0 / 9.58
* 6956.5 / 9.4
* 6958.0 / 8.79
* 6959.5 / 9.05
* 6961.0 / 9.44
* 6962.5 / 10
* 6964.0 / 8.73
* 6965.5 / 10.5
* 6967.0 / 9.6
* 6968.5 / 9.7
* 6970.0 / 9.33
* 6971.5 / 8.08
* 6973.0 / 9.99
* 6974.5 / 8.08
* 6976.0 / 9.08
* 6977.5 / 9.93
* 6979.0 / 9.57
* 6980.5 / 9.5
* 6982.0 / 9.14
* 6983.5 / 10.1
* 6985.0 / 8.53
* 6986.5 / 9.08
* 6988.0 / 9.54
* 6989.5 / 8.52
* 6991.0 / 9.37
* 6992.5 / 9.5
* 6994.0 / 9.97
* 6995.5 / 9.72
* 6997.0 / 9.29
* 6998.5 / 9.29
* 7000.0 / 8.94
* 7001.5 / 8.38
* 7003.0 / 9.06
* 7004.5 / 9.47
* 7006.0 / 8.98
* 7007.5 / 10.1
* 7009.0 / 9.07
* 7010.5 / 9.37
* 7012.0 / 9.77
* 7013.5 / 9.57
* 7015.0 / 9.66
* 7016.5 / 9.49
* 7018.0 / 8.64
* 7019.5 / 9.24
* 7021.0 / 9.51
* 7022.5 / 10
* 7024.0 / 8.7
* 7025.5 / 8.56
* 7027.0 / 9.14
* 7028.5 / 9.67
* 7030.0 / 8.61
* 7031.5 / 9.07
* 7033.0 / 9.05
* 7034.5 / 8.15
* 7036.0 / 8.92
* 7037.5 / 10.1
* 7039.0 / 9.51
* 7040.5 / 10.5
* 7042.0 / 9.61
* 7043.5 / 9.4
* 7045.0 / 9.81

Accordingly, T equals 4.8 angstrom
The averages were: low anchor 12.4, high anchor 9.34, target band 9.35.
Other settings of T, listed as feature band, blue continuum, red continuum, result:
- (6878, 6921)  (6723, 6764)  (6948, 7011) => 1.7 angstrom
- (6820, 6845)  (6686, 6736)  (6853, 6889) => 1.6 angstrom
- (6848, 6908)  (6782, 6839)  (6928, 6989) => -1.2 angstrom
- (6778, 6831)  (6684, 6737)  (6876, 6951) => 7.4 angstrom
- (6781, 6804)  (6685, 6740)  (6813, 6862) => 2.3 angstrom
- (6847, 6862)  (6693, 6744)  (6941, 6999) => 1.8 angstrom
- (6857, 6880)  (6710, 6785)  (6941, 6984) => 1.7 angstrom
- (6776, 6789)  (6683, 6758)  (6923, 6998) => 1.6 angstrom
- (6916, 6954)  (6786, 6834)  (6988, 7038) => -0.7 angstrom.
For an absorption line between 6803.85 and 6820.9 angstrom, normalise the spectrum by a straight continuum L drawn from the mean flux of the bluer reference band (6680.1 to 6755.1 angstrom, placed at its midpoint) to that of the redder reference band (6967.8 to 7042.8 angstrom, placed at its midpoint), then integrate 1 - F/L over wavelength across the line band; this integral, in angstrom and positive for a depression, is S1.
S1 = 2.0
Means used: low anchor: 11.1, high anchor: 9.28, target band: 9.27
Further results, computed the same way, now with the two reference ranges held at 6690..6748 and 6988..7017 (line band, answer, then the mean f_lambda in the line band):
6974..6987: 0.37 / 9.25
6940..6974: 1.08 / 9.39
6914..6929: 0.91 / 9.37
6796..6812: 2.46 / 9.22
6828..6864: 4.40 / 9.28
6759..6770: 1.83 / 9.34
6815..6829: 2.22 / 9.05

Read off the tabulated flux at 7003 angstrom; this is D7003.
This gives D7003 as 9.06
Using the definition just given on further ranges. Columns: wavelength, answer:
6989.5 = 8.52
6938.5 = 9.81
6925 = 9.4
